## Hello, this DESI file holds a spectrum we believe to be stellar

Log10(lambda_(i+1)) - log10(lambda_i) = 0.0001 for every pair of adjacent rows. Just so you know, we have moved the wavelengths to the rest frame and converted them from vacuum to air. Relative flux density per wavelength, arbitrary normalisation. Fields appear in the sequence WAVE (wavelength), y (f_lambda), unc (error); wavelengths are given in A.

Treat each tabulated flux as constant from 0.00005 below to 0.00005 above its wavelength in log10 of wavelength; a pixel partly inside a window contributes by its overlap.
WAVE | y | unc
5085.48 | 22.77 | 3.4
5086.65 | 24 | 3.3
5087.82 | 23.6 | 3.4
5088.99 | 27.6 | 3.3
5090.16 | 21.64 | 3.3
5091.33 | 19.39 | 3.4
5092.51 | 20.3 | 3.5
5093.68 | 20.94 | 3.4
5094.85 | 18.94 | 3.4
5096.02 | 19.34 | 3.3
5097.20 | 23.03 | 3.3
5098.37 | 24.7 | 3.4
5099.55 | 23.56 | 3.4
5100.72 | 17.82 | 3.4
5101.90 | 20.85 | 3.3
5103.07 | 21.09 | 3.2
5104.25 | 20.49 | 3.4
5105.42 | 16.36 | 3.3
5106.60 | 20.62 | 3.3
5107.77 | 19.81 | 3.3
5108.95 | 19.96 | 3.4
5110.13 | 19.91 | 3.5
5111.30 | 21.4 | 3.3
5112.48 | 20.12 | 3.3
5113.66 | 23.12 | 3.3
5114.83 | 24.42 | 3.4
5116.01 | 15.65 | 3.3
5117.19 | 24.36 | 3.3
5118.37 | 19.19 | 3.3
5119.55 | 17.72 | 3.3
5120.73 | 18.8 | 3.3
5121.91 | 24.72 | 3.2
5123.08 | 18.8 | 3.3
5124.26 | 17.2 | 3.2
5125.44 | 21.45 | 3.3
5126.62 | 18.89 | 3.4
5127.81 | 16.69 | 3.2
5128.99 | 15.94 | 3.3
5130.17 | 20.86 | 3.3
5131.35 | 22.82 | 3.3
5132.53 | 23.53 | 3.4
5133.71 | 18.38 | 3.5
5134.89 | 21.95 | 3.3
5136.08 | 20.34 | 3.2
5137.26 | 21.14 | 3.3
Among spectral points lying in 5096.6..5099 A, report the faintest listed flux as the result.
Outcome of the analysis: 23.03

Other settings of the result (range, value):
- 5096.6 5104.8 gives 17.82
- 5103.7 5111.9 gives 16.36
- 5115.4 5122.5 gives 15.65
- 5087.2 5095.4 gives 18.94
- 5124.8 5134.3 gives 15.94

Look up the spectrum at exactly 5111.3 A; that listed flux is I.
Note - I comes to 21.4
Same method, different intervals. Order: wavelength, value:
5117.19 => 24.36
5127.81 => 16.69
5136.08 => 20.34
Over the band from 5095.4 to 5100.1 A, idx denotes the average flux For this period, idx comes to 22.6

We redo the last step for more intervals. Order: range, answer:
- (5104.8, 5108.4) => 19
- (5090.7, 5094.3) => 20.2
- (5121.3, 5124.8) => 20.3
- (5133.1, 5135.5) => 20.2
